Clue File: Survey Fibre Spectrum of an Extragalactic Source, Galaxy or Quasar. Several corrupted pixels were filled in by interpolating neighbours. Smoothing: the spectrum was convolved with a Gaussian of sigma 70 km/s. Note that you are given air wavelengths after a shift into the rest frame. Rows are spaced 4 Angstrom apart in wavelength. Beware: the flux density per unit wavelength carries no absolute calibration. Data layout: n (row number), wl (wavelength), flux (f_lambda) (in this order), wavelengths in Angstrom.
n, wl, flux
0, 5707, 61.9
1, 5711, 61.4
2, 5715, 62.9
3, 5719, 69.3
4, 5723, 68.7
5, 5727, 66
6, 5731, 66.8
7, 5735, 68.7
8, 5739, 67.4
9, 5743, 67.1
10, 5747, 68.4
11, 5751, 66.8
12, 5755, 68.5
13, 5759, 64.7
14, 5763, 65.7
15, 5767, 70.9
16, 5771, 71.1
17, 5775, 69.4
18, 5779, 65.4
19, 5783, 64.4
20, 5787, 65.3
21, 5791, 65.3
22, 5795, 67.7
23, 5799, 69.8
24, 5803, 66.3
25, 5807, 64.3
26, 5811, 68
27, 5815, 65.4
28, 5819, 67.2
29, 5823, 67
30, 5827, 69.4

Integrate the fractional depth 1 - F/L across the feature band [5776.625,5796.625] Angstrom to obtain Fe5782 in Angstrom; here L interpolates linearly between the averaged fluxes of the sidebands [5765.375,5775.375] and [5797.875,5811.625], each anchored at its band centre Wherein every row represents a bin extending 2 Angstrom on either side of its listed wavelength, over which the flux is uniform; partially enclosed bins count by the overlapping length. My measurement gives 0.9 Angstrom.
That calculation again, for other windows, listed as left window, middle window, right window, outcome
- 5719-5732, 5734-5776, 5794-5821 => -0.4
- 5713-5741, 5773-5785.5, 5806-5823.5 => 0.1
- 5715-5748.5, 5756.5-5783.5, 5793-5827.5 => -0.1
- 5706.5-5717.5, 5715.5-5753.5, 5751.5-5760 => -1.7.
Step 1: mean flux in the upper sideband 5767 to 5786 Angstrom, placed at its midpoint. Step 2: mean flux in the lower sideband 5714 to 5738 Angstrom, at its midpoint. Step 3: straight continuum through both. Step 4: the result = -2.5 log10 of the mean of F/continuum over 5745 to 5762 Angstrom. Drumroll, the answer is 0.01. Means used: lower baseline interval 67.3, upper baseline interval 67.8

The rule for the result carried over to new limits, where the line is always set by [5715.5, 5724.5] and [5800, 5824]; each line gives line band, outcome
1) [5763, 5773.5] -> -0.04 mag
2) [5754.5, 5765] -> 0.02 mag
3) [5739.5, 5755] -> 0.00 mag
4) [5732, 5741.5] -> 0.00 mag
